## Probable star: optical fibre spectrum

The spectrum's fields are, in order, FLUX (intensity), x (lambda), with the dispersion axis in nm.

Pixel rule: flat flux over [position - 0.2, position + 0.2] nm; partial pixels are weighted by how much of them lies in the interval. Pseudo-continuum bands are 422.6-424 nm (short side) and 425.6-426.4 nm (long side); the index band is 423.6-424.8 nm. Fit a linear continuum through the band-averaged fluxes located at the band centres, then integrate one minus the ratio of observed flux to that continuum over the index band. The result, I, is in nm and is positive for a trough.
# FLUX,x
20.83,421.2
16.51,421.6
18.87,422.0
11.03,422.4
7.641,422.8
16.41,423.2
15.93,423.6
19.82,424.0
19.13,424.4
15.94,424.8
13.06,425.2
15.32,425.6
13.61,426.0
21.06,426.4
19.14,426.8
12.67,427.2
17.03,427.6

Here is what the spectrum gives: -0.284 nm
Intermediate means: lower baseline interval 14.3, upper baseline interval 15.9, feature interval 18.3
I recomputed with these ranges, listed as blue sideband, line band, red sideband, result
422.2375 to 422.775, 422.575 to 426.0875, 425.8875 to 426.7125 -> -0.42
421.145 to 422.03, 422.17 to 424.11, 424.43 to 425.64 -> 0.33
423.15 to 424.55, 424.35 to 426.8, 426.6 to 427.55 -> 0.07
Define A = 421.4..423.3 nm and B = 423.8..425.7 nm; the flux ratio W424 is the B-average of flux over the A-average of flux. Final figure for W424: 1.20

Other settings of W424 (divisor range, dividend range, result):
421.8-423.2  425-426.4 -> 1.15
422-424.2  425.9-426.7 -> 1.24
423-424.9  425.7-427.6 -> 0.95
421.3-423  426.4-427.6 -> 1.22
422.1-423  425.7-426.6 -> 1.65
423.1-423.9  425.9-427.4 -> 1.01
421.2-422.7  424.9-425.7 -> 0.91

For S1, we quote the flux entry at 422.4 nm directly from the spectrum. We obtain 11.03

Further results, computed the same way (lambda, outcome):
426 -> 13.61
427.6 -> 17.03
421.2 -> 20.83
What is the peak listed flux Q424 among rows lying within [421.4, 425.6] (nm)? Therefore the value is 19.82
